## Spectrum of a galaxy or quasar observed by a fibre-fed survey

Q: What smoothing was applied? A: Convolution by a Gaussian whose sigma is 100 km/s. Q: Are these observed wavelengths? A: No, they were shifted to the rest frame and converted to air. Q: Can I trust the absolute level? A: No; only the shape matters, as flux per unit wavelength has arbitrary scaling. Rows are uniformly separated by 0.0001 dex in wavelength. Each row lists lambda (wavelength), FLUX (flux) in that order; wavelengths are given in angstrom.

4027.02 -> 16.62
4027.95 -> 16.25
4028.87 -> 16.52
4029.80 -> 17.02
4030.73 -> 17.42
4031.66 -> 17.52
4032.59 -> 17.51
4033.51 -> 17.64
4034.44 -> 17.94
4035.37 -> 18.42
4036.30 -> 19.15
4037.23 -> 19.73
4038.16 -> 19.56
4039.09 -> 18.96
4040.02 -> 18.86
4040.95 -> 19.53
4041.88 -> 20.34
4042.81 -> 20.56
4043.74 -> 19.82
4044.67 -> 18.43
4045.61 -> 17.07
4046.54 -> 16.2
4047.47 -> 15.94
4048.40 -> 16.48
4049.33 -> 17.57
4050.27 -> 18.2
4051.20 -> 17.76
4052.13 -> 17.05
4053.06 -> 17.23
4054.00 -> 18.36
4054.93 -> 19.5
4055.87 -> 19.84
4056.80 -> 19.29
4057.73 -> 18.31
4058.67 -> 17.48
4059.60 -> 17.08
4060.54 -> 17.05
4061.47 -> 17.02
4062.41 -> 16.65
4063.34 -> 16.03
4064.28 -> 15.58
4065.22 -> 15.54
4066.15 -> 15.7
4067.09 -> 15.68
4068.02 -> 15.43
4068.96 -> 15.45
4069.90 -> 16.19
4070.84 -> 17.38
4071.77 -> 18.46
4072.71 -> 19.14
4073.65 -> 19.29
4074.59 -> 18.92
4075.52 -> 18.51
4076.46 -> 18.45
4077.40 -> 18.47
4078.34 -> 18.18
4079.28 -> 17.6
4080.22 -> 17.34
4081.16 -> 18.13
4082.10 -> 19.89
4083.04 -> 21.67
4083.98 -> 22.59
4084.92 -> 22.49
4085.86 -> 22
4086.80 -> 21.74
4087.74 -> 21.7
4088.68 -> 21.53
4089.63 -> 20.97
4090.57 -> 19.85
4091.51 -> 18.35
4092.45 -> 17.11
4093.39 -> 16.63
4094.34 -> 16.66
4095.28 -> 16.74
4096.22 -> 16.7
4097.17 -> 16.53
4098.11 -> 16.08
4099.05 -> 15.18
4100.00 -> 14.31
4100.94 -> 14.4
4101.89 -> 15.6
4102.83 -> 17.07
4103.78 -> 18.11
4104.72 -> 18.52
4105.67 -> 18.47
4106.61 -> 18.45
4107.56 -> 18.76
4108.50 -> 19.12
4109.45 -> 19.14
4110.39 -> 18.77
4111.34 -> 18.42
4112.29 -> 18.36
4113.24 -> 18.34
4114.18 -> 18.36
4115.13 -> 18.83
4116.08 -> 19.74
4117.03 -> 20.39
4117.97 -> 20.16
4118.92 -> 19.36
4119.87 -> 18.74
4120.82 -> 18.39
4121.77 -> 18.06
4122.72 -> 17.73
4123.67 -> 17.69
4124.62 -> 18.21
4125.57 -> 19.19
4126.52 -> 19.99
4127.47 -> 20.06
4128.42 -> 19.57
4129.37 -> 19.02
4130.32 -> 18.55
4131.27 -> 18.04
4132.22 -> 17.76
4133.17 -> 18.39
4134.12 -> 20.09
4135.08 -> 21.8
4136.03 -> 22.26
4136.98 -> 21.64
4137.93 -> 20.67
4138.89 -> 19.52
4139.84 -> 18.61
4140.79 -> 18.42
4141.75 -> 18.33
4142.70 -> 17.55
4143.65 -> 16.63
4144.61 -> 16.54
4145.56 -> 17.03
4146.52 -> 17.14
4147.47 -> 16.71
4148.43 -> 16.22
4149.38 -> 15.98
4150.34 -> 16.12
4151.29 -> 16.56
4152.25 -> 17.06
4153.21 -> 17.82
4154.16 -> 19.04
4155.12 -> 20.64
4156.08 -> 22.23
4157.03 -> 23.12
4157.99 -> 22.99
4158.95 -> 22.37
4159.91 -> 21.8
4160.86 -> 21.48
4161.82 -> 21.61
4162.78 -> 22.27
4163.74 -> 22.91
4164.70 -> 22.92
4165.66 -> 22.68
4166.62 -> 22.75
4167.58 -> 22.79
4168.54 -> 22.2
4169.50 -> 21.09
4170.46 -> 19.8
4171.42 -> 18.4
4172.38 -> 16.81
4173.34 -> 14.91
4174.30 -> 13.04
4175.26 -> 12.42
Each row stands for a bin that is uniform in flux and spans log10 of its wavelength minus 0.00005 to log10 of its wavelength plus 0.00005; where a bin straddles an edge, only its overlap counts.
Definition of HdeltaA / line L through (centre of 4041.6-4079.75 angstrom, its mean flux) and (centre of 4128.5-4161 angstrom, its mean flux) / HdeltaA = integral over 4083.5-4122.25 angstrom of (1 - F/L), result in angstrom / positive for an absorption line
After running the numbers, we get -0.46 angstrom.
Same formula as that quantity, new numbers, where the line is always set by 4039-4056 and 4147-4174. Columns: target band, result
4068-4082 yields 0.56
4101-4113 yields 0.67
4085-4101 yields 0.60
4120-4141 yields 0.30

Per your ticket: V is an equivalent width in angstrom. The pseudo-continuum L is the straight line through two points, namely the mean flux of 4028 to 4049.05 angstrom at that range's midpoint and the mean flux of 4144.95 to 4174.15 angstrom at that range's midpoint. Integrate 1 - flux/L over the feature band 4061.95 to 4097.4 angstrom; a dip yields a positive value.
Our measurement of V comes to 0.8 angstrom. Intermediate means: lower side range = 18.2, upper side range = 19.8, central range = 18.3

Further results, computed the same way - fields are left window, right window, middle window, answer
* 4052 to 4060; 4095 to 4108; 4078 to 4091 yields -2.3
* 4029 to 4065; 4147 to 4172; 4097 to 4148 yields 3.1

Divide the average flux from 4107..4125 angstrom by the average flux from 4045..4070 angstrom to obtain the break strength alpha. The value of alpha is 1.10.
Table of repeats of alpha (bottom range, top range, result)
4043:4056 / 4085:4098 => 1.07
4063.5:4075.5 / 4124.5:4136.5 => 1.15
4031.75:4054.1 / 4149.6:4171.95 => 1.14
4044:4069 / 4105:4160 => 1.10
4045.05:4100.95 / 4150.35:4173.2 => 1.16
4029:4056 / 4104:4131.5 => 1.03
